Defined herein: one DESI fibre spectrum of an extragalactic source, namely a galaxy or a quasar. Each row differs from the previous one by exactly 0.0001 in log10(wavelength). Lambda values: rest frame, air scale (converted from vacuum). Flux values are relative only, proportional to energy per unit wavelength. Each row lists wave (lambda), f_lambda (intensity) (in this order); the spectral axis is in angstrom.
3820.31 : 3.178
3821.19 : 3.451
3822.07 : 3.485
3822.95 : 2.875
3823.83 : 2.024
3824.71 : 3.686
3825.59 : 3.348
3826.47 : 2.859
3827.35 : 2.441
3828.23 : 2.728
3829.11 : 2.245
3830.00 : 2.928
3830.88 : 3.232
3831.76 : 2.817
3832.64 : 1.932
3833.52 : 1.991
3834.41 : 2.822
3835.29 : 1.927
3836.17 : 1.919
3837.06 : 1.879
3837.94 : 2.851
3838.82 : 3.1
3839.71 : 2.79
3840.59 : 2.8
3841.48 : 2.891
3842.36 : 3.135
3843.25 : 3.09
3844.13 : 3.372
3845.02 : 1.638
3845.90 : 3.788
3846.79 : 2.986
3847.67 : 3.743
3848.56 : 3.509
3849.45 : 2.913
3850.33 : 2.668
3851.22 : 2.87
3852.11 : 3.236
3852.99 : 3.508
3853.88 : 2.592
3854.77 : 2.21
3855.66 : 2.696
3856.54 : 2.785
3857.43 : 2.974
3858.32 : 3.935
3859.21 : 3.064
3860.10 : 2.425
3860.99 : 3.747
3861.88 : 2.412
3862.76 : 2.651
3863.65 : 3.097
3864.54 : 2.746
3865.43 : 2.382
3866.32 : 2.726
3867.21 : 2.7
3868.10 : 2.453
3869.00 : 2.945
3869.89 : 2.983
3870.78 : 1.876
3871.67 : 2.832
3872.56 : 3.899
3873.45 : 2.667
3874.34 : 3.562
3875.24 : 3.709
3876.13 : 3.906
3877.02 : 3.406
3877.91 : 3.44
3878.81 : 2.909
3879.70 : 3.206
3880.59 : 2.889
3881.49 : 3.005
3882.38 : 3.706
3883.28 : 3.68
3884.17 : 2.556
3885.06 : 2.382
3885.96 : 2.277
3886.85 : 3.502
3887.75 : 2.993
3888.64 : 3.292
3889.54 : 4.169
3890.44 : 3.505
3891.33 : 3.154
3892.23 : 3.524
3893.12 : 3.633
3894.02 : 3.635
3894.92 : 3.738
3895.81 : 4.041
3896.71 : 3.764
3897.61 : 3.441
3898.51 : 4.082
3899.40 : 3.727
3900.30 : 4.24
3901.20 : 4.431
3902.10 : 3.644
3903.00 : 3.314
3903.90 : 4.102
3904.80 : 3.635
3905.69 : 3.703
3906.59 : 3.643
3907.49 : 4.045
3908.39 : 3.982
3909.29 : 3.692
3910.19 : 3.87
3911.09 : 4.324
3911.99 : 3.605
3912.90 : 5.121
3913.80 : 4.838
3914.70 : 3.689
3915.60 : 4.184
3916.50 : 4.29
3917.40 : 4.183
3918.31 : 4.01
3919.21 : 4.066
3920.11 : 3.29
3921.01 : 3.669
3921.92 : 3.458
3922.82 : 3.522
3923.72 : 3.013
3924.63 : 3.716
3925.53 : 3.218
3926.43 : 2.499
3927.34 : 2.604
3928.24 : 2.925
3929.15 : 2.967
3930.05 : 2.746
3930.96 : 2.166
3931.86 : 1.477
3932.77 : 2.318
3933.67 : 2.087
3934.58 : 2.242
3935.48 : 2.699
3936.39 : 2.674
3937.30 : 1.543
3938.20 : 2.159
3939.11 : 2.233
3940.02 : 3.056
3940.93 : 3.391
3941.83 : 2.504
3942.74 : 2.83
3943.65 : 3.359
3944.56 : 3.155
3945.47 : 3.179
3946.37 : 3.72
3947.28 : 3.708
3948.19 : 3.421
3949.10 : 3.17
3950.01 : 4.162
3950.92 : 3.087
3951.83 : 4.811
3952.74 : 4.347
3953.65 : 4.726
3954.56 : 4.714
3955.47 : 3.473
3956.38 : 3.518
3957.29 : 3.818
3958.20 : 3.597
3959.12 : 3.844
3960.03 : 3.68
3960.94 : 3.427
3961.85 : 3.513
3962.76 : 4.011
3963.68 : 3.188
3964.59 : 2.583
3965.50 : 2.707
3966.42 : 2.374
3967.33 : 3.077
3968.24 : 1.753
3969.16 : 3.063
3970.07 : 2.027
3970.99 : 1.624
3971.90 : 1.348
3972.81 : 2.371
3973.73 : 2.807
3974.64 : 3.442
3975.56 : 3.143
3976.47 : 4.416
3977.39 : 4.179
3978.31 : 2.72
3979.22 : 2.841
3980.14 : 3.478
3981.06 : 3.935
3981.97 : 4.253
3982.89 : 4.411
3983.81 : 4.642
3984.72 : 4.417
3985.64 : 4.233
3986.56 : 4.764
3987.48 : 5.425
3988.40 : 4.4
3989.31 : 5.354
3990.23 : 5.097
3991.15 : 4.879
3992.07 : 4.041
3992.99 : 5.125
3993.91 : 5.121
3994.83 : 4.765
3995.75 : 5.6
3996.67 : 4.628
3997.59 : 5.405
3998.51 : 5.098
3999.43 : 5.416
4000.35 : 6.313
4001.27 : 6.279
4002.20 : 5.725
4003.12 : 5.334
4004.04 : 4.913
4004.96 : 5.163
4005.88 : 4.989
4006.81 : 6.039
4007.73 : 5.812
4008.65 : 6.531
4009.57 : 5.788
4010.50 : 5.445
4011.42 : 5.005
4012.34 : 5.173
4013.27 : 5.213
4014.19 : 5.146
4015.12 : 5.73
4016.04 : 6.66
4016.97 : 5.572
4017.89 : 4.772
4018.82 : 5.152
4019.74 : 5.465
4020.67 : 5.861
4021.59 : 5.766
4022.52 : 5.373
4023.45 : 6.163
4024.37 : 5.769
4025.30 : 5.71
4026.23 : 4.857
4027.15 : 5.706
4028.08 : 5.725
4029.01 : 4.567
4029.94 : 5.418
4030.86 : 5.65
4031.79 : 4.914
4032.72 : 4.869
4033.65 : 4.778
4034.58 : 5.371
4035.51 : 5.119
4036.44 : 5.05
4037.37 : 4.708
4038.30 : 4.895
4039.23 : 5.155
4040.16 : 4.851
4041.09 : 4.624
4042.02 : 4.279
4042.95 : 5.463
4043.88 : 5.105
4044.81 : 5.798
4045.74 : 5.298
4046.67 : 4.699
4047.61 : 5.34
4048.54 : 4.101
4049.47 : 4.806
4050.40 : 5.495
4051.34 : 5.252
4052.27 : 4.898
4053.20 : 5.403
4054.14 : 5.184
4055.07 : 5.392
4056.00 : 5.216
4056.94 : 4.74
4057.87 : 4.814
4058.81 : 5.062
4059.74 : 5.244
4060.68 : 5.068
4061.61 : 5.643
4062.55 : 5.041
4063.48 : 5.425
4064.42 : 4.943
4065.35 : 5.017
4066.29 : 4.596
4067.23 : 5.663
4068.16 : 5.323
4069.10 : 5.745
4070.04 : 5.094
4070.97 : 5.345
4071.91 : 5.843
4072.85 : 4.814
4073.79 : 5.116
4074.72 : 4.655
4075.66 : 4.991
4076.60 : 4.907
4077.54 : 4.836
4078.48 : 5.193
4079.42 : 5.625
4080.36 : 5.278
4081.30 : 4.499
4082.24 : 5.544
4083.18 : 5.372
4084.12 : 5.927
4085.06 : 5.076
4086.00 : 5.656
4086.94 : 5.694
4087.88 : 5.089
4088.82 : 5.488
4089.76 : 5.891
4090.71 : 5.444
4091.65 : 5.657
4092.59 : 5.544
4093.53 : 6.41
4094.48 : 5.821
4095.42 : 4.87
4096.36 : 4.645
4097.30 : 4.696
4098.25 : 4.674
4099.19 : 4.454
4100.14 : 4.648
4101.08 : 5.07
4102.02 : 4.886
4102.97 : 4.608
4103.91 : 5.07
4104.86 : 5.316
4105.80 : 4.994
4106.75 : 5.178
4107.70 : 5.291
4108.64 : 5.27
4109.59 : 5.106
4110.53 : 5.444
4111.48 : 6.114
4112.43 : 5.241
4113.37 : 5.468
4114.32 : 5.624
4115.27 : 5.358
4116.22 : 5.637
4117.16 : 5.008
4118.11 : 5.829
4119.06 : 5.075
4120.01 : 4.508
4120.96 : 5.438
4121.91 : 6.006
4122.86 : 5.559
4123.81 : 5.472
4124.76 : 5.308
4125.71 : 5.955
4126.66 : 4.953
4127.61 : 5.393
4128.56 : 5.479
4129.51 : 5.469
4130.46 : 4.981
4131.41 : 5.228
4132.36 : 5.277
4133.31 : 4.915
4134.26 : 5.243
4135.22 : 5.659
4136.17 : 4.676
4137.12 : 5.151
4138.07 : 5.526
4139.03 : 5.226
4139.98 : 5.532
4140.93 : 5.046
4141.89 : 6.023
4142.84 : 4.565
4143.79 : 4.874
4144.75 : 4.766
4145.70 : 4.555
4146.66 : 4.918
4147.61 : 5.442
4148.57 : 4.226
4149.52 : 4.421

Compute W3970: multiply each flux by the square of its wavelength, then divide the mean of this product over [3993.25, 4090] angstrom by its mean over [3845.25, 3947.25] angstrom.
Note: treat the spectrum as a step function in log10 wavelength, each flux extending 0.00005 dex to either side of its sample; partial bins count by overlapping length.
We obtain 1.75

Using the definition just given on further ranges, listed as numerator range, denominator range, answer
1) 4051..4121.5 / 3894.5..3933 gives 1.58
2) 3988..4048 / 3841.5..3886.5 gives 1.91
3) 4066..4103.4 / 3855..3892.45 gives 1.90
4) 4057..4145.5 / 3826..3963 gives 1.80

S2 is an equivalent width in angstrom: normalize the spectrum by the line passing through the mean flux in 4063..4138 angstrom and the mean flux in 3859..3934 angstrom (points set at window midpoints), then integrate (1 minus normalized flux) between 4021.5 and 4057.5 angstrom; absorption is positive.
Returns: -3.6 angstrom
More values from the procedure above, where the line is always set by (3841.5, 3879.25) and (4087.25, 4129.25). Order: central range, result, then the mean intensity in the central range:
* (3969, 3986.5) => 3.1 angstrom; 3.37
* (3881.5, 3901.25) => -1.2 angstrom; 3.49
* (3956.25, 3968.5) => 2.2 angstrom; 3.24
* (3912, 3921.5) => -1.6 angstrom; 4.1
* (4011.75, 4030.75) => -4.2 angstrom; 5.49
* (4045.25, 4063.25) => -1.1 angstrom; 5.09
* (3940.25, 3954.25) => 0.9 angstrom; 3.58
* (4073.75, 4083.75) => -0.1 angstrom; 5.1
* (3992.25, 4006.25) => -3.3 angstrom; 5.3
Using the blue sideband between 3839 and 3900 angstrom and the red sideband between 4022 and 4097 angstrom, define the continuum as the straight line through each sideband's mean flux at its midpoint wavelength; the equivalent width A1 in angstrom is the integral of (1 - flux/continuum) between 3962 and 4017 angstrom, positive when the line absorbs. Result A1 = 1.0 angstrom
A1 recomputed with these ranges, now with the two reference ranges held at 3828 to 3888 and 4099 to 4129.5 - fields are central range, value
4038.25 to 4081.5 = -3.0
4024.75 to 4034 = -1.5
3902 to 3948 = 2.8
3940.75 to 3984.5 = 5.6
